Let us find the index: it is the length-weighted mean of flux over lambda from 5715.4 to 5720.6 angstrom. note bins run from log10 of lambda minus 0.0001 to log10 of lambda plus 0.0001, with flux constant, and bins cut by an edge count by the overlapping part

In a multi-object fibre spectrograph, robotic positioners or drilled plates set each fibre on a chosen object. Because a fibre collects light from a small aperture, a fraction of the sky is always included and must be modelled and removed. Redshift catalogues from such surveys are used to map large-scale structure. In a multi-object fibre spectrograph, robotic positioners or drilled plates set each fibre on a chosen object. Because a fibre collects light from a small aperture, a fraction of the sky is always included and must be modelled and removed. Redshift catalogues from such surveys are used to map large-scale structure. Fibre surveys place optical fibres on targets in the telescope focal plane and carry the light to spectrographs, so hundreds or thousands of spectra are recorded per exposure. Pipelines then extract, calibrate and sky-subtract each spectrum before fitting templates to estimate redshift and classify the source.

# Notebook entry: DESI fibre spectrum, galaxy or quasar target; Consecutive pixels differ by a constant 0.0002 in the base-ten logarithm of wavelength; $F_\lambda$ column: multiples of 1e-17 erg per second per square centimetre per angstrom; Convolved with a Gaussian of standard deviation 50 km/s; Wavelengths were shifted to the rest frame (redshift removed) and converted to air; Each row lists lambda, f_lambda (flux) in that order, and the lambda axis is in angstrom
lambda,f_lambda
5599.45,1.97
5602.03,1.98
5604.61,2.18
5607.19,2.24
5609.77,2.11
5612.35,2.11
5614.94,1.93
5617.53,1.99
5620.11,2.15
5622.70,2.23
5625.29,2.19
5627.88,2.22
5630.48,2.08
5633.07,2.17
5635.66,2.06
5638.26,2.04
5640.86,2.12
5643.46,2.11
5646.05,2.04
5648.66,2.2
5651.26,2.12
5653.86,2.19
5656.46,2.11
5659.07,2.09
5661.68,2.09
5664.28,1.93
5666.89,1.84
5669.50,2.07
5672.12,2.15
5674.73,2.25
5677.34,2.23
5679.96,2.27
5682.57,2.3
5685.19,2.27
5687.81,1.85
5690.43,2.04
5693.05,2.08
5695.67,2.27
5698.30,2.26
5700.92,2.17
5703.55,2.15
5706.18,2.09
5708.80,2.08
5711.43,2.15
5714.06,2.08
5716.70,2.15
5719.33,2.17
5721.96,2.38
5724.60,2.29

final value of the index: 2.16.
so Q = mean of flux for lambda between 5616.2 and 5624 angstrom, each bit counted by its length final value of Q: 2.12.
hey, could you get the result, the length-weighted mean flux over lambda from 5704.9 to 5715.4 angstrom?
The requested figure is 2.1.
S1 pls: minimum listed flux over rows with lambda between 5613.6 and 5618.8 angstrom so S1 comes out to 1.93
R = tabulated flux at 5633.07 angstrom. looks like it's 2.17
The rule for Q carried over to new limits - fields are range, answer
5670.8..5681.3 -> 2.23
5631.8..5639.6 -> 2.09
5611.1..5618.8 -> 2.01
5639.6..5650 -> 2.12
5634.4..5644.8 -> 2.08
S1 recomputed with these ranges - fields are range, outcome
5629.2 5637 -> 2.06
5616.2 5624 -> 1.99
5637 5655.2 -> 2.04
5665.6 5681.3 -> 1.84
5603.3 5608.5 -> 2.18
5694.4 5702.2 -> 2.17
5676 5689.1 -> 1.85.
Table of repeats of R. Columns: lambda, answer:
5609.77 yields 2.11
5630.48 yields 2.08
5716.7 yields 2.15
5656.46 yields 2.11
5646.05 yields 2.04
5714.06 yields 2.08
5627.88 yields 2.22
